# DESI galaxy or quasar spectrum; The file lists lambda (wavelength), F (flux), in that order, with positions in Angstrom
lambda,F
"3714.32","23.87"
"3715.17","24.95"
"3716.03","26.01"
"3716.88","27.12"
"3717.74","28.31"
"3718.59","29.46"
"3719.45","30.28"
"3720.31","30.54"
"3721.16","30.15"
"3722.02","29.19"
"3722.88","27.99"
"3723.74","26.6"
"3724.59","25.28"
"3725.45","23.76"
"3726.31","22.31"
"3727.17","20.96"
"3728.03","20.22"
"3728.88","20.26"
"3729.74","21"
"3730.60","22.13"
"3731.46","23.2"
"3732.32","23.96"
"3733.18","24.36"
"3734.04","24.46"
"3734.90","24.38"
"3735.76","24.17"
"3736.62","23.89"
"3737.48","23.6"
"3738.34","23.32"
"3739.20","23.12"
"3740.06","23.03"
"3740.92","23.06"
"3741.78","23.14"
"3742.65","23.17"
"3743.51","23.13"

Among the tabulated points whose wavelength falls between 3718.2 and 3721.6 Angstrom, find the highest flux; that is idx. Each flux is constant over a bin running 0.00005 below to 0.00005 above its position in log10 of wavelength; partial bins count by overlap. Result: 30.54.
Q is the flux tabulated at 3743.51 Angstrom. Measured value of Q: 23.13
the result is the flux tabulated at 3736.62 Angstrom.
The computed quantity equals 23.89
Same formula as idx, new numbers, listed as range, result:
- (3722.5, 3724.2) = 27.99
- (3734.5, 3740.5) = 24.38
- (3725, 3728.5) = 23.76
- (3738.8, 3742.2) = 23.14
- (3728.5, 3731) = 22.13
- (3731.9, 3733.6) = 24.36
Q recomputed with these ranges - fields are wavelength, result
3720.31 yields 30.54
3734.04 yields 24.46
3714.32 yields 23.87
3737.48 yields 23.6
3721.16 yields 30.15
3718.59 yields 29.46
